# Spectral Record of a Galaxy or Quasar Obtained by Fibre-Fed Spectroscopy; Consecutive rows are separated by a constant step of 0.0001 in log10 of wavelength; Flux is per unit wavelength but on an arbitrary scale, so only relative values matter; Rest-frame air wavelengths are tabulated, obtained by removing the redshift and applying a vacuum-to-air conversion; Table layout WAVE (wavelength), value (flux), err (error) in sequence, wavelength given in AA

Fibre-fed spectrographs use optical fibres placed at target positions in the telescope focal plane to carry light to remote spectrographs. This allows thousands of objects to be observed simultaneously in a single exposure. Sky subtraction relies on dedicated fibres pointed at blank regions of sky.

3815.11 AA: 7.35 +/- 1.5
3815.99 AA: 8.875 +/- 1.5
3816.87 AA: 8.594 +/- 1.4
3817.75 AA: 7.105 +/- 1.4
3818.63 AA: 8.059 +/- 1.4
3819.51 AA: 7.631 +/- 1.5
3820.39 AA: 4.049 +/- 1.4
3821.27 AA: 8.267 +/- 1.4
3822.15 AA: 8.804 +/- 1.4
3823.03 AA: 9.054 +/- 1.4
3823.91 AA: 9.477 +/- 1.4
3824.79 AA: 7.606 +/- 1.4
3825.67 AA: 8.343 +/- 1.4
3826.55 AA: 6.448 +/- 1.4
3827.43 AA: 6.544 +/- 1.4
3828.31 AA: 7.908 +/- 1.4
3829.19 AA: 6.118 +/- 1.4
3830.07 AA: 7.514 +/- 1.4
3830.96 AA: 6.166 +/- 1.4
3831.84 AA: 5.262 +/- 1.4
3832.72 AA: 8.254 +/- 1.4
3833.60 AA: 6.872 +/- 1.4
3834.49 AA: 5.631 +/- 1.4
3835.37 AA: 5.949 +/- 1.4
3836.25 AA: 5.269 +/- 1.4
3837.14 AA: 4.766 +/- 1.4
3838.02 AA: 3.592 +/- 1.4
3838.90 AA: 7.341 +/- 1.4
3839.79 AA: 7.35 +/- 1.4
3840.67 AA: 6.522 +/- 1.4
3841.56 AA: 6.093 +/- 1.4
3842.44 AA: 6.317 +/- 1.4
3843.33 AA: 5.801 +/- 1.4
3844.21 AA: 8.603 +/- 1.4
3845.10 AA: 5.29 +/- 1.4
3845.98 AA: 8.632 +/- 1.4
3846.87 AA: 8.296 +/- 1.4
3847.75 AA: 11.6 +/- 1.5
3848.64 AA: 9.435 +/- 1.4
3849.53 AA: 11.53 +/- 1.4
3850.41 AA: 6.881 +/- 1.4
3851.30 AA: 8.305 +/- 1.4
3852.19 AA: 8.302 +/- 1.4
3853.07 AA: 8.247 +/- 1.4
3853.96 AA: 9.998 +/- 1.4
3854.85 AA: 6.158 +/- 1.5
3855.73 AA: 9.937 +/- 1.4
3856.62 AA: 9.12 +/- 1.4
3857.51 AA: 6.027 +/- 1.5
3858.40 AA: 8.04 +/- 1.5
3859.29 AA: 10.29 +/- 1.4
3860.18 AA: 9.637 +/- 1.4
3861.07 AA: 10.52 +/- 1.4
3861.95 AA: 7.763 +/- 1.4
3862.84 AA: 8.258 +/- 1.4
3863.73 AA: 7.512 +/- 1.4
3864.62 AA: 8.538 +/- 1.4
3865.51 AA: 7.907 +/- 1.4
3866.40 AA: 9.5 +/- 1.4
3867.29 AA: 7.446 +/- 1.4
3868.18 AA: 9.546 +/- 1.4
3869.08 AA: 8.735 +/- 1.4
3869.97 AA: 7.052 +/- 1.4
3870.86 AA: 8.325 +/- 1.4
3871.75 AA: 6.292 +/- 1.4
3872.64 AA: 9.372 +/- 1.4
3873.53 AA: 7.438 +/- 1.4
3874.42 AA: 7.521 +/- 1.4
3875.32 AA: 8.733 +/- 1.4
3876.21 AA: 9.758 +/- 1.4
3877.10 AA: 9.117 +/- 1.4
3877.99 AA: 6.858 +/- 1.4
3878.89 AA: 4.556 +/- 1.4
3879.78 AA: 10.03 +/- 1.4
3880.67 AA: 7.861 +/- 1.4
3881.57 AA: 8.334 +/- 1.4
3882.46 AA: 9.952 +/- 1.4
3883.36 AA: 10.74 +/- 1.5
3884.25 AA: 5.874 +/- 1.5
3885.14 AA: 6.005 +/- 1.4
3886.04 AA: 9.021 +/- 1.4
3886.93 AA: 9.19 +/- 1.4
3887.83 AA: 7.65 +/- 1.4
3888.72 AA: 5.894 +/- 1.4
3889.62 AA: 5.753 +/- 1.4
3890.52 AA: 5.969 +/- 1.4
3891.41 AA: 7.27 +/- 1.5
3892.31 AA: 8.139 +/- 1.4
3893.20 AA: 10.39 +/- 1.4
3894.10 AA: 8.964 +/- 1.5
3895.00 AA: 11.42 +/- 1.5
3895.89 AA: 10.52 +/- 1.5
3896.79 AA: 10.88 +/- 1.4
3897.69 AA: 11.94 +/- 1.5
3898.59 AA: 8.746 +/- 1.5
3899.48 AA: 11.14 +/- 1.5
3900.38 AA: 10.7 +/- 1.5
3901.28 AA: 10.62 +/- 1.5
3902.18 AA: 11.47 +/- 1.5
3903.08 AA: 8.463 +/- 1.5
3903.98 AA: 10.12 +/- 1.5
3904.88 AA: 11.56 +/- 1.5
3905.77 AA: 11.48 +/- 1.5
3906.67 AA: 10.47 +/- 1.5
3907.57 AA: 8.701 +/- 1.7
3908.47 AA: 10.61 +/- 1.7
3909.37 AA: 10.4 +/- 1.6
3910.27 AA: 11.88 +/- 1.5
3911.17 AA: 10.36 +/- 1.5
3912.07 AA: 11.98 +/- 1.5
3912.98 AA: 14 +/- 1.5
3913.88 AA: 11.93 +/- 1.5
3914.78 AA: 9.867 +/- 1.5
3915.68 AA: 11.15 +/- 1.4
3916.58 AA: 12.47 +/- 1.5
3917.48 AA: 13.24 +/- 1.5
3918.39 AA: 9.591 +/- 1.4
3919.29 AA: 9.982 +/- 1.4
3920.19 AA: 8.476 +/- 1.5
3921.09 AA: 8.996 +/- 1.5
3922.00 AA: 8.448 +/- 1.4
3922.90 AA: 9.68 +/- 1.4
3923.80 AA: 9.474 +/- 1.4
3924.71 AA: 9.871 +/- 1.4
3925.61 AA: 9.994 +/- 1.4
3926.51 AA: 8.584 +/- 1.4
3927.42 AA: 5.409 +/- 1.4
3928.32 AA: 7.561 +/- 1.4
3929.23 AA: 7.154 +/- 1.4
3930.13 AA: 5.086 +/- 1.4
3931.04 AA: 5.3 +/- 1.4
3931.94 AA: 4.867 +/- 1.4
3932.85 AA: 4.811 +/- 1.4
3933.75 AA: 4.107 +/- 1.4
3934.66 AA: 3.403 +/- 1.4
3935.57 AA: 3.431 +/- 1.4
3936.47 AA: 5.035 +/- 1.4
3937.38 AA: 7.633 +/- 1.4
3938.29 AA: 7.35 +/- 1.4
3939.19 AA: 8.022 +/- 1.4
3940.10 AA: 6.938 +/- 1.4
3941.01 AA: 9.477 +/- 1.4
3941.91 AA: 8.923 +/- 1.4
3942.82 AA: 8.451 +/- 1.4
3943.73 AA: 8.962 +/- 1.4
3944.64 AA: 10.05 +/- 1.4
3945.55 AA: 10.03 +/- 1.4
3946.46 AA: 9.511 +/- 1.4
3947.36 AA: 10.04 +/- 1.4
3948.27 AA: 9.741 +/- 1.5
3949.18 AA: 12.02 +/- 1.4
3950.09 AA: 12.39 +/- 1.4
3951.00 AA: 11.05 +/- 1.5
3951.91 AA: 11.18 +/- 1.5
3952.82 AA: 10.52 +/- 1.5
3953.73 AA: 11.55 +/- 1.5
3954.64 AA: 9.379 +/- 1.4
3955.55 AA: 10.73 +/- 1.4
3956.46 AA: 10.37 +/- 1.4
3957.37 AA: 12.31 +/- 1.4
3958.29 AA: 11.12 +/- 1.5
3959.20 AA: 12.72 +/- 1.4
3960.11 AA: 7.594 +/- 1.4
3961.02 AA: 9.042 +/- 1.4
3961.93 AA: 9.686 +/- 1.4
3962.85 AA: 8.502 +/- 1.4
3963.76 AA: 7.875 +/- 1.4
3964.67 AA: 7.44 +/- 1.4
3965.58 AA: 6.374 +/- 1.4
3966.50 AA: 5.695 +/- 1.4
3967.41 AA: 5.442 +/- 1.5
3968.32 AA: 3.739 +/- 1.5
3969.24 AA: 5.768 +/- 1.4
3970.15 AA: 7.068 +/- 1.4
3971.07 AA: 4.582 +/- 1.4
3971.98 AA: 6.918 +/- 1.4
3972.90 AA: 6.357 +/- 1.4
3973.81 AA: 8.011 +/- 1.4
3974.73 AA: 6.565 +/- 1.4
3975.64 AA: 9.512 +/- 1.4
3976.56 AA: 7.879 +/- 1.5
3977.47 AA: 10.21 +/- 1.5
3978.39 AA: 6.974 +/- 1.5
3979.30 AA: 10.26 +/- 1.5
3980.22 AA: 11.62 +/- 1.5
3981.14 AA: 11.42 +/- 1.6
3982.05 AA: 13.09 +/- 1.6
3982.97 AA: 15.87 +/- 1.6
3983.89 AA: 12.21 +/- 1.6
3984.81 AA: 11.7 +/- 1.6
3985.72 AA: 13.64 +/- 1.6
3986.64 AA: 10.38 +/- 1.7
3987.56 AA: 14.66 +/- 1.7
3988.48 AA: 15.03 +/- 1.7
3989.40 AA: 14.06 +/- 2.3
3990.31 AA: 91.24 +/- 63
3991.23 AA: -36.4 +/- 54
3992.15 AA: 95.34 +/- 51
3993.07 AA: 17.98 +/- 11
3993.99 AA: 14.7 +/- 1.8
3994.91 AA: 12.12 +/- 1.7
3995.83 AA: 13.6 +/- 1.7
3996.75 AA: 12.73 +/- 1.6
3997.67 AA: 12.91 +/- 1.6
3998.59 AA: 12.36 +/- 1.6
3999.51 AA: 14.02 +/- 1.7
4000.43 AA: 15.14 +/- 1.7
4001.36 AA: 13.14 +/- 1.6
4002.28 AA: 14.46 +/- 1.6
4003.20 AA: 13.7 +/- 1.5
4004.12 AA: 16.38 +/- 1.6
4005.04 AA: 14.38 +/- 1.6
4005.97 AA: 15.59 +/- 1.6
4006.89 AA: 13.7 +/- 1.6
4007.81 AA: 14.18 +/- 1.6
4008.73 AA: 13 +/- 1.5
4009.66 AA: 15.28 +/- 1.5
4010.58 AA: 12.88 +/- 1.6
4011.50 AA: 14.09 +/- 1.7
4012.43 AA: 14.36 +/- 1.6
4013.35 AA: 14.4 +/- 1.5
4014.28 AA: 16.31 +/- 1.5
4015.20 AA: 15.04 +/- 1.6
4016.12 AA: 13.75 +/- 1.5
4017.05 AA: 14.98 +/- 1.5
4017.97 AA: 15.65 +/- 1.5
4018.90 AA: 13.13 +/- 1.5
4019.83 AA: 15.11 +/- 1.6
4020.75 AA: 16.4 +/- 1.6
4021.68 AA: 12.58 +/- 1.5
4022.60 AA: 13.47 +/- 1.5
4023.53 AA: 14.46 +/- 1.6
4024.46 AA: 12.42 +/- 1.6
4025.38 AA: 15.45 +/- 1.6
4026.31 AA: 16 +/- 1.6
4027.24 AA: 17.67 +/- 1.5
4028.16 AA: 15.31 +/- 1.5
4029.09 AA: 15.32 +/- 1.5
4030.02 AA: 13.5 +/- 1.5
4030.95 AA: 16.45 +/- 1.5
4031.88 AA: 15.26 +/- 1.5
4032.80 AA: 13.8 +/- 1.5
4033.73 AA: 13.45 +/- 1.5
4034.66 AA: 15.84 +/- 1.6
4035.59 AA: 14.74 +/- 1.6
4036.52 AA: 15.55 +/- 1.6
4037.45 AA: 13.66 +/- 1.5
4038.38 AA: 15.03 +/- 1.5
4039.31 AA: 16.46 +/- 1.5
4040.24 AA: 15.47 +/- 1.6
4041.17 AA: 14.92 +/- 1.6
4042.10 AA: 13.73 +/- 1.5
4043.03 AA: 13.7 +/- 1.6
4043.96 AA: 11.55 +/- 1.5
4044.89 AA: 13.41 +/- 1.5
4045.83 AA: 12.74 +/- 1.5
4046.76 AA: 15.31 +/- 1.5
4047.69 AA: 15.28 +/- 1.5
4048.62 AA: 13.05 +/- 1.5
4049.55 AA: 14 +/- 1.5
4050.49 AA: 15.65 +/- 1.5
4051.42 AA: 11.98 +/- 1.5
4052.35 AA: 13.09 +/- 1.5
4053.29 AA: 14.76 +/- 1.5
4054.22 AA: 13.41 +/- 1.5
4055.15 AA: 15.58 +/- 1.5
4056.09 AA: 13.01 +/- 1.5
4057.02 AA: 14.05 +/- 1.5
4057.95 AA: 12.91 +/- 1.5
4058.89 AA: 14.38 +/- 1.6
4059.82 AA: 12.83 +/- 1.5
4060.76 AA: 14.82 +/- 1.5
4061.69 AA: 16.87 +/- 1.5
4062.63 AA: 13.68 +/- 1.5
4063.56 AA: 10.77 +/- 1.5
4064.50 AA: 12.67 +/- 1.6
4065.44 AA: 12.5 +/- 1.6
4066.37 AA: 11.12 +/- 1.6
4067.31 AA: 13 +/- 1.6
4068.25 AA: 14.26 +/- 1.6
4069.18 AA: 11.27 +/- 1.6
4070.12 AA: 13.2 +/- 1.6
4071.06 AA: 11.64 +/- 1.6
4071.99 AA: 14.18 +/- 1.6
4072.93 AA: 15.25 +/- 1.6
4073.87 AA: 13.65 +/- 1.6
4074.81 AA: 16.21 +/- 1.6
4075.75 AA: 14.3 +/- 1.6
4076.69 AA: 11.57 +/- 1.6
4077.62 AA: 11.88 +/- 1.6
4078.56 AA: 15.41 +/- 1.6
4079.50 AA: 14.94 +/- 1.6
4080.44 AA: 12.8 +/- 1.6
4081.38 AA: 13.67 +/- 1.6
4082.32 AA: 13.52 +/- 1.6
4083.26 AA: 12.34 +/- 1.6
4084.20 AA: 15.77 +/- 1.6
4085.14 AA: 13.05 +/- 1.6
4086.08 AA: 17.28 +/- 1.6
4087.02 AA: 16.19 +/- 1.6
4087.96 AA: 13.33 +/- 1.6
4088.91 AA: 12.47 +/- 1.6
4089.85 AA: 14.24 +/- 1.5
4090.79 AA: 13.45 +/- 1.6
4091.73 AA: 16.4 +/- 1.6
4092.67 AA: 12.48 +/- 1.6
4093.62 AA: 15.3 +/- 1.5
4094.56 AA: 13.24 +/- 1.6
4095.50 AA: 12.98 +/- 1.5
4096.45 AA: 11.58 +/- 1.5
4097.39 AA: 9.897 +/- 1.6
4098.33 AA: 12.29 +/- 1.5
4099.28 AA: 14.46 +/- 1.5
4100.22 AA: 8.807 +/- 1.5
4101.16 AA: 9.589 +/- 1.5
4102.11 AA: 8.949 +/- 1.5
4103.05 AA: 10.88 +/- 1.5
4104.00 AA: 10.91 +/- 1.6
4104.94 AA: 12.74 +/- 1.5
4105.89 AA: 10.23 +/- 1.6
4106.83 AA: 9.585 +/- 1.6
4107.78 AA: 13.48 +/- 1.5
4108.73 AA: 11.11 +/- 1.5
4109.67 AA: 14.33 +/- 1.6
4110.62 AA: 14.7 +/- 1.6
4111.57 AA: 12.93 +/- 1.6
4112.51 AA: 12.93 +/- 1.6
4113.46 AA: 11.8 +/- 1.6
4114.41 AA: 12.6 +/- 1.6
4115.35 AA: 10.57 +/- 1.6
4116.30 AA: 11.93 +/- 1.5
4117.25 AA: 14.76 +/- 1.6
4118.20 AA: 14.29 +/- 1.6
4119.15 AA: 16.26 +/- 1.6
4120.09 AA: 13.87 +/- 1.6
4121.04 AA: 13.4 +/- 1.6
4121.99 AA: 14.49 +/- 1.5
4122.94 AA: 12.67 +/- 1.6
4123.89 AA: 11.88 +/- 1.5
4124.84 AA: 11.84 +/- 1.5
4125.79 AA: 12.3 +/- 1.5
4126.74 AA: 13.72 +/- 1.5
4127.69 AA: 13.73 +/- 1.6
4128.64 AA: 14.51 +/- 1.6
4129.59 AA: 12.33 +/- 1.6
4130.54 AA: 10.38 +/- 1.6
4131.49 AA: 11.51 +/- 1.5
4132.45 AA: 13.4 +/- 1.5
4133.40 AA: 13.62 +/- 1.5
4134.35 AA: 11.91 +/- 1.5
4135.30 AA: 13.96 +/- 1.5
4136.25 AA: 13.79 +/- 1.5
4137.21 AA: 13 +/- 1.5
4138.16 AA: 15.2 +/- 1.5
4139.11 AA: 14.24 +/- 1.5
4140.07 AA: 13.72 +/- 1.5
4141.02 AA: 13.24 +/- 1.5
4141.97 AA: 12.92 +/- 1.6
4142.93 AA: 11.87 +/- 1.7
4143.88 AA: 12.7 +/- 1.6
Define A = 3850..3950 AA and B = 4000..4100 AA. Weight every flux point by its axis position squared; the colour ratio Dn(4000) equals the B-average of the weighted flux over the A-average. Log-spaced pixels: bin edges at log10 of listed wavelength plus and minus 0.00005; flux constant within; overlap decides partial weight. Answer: 1.73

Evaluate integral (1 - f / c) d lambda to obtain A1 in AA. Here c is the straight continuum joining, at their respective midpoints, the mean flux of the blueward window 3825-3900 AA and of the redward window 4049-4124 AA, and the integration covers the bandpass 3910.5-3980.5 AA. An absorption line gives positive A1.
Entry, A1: 8.49 AA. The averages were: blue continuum 7.99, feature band 8.67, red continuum 13.2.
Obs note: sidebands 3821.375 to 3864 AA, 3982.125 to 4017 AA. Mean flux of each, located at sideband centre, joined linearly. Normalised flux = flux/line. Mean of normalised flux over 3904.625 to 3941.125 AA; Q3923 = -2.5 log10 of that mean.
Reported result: 0.36 mag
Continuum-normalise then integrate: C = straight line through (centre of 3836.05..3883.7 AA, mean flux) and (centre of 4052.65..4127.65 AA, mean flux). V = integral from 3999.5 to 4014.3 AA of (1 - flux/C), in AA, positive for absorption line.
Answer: -4.0 AA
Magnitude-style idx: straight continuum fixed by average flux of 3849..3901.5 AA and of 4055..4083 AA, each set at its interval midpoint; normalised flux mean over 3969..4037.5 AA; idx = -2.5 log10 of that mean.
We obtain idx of -0.229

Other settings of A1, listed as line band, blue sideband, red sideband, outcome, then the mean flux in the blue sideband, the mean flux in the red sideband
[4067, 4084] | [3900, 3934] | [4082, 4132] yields -1.8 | 9.47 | 12.8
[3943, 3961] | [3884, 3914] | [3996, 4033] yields 2.1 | 9.69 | 14.5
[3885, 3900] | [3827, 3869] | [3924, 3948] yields -2.6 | 7.68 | 7.35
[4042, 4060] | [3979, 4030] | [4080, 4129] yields 1.1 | 16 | 12.9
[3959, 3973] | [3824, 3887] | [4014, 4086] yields 5.3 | 7.8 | 14.1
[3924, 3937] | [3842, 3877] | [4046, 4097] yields 5.2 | 8.38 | 13.7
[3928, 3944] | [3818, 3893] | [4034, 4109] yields 5.6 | 7.74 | 13.4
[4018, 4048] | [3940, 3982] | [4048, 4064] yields -4.6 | 9.01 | 13.8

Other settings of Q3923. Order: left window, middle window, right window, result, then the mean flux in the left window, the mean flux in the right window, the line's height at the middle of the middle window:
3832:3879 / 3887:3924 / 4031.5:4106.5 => -0.095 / 7.84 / 13.5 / 9.16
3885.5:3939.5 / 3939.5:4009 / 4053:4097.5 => -0.140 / 8.94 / 13.7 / 10.7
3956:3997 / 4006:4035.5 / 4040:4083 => -0.111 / 12.7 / 13.6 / 13.2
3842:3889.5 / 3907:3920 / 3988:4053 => -0.048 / 8.24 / 15.9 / 10.6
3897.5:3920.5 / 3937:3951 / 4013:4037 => 0.274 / 10.8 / 14.8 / 12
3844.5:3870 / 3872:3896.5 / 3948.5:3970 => 0.066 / 8.59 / 9.21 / 8.76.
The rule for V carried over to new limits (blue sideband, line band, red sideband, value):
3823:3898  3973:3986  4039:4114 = 0.5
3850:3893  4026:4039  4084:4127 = -4.3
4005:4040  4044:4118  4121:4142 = 3.7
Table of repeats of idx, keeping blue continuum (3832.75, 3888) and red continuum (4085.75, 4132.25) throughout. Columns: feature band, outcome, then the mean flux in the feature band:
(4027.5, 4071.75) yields -0.20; 14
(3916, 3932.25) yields 0.06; 8.62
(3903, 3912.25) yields -0.20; 10.6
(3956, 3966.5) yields 0.08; 9.2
